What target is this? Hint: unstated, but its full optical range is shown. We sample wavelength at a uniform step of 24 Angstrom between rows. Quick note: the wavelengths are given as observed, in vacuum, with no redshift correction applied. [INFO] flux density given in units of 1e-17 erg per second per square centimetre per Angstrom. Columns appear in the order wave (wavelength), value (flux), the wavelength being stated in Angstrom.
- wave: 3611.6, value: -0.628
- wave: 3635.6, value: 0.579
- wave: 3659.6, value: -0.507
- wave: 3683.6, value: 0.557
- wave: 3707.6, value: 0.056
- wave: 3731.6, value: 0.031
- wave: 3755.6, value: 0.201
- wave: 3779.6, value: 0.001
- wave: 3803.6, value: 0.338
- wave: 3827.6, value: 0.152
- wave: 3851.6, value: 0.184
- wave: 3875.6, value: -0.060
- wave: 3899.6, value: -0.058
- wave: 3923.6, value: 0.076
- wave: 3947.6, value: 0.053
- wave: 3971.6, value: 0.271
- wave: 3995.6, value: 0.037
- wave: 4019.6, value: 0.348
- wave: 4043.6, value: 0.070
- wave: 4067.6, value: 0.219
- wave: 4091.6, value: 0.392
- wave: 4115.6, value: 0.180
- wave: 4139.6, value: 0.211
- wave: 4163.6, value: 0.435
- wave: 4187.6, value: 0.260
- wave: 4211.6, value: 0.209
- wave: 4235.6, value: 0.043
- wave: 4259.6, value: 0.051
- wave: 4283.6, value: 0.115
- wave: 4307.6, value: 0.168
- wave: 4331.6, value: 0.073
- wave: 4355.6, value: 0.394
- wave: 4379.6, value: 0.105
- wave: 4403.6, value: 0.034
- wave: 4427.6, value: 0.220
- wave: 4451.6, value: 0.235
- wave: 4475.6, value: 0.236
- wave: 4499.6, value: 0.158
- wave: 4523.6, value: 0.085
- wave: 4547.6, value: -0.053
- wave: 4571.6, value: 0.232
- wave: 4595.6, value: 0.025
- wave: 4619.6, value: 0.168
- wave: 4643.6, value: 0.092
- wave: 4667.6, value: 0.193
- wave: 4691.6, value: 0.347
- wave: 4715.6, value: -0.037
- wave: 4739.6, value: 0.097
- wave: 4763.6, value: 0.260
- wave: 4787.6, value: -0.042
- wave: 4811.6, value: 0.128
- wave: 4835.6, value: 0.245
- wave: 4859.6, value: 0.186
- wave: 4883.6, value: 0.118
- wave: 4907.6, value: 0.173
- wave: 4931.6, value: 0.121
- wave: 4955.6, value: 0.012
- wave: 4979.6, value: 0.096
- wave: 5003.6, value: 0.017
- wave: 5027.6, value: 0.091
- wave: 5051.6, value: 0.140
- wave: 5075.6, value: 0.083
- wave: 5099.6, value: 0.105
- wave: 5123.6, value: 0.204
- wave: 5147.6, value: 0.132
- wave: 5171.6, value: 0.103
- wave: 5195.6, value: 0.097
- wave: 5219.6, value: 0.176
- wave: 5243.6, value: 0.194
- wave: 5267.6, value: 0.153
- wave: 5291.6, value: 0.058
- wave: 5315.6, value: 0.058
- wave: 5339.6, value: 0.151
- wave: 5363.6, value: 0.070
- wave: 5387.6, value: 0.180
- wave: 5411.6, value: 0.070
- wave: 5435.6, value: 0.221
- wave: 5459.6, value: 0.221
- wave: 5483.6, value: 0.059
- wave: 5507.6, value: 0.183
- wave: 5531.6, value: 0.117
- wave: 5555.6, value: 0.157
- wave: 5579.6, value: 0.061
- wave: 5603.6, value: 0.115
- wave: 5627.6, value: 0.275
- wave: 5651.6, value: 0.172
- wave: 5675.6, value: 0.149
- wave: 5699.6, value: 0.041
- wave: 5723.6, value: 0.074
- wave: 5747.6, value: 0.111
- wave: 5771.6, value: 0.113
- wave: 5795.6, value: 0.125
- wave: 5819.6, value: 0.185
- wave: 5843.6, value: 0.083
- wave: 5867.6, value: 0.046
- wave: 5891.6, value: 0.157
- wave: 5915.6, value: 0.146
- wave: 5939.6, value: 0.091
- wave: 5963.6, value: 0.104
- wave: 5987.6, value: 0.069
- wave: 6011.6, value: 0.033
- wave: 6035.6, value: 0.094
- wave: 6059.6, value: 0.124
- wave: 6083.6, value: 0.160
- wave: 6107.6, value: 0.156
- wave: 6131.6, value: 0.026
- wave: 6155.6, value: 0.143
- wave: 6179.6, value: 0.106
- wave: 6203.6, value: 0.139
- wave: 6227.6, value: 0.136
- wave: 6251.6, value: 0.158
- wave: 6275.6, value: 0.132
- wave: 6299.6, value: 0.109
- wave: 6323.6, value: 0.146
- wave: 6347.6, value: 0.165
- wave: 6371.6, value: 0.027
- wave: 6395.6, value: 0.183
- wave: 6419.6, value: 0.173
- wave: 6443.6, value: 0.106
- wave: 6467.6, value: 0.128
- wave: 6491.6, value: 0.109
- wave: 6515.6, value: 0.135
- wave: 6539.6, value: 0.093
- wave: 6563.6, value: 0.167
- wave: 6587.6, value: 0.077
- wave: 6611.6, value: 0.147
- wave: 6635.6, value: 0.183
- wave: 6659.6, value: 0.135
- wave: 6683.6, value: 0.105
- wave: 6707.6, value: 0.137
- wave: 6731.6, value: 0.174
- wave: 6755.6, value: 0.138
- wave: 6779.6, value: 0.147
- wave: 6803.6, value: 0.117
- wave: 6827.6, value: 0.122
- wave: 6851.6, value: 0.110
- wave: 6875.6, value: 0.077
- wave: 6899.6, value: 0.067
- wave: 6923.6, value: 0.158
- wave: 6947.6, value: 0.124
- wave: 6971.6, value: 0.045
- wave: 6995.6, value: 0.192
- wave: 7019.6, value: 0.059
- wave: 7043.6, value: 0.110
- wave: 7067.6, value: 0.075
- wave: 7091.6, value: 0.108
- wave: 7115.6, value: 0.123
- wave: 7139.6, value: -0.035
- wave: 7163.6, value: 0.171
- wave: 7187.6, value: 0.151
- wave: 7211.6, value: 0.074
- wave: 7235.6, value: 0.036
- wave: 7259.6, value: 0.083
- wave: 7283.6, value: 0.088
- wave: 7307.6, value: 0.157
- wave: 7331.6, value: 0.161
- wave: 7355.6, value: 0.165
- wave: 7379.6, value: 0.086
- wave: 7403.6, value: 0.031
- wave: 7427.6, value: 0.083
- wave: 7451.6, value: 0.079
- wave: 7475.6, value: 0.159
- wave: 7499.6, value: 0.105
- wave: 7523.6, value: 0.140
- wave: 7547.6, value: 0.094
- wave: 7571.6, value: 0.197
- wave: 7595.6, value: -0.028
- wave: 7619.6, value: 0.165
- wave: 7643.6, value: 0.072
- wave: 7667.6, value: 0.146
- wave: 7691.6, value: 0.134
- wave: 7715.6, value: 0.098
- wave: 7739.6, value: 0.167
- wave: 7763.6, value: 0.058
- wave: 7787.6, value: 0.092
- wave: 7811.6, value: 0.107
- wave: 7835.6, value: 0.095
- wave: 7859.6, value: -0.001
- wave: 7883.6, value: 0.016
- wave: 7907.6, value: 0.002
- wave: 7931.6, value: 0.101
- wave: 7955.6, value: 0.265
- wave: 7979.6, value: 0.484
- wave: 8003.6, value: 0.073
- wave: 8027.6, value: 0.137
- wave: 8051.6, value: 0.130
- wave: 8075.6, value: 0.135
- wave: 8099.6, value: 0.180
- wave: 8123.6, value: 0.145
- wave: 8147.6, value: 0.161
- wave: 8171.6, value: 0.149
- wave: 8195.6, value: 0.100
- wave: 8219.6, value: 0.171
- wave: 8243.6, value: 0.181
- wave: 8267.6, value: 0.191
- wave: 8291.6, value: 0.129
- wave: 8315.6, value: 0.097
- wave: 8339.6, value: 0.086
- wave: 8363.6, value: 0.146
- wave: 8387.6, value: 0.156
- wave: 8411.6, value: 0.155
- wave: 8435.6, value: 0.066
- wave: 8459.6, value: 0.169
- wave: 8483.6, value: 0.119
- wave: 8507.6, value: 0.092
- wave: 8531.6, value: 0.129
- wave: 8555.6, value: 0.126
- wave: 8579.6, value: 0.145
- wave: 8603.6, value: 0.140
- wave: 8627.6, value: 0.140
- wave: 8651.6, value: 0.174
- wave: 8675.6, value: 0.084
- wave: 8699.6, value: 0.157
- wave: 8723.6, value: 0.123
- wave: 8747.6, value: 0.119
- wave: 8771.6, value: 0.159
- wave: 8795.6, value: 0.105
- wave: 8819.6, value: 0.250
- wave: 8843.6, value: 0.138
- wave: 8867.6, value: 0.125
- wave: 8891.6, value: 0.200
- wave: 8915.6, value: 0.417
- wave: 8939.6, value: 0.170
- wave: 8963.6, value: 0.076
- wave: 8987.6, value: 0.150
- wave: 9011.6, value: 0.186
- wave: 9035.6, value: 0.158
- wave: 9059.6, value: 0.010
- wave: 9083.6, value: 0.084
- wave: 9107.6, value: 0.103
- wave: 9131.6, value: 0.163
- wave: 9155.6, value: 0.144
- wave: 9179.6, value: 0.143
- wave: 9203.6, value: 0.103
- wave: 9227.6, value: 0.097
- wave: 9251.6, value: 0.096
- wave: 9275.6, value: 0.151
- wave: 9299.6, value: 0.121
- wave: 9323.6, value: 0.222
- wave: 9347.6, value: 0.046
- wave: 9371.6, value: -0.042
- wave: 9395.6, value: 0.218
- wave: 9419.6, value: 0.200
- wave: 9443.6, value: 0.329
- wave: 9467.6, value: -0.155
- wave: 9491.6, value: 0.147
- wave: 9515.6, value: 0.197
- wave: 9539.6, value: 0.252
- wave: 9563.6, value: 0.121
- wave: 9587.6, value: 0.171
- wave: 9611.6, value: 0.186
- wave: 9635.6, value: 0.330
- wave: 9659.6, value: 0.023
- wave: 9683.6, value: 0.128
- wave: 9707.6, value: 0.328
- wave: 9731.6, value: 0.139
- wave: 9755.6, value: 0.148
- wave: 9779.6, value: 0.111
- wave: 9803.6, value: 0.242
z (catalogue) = 1.14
